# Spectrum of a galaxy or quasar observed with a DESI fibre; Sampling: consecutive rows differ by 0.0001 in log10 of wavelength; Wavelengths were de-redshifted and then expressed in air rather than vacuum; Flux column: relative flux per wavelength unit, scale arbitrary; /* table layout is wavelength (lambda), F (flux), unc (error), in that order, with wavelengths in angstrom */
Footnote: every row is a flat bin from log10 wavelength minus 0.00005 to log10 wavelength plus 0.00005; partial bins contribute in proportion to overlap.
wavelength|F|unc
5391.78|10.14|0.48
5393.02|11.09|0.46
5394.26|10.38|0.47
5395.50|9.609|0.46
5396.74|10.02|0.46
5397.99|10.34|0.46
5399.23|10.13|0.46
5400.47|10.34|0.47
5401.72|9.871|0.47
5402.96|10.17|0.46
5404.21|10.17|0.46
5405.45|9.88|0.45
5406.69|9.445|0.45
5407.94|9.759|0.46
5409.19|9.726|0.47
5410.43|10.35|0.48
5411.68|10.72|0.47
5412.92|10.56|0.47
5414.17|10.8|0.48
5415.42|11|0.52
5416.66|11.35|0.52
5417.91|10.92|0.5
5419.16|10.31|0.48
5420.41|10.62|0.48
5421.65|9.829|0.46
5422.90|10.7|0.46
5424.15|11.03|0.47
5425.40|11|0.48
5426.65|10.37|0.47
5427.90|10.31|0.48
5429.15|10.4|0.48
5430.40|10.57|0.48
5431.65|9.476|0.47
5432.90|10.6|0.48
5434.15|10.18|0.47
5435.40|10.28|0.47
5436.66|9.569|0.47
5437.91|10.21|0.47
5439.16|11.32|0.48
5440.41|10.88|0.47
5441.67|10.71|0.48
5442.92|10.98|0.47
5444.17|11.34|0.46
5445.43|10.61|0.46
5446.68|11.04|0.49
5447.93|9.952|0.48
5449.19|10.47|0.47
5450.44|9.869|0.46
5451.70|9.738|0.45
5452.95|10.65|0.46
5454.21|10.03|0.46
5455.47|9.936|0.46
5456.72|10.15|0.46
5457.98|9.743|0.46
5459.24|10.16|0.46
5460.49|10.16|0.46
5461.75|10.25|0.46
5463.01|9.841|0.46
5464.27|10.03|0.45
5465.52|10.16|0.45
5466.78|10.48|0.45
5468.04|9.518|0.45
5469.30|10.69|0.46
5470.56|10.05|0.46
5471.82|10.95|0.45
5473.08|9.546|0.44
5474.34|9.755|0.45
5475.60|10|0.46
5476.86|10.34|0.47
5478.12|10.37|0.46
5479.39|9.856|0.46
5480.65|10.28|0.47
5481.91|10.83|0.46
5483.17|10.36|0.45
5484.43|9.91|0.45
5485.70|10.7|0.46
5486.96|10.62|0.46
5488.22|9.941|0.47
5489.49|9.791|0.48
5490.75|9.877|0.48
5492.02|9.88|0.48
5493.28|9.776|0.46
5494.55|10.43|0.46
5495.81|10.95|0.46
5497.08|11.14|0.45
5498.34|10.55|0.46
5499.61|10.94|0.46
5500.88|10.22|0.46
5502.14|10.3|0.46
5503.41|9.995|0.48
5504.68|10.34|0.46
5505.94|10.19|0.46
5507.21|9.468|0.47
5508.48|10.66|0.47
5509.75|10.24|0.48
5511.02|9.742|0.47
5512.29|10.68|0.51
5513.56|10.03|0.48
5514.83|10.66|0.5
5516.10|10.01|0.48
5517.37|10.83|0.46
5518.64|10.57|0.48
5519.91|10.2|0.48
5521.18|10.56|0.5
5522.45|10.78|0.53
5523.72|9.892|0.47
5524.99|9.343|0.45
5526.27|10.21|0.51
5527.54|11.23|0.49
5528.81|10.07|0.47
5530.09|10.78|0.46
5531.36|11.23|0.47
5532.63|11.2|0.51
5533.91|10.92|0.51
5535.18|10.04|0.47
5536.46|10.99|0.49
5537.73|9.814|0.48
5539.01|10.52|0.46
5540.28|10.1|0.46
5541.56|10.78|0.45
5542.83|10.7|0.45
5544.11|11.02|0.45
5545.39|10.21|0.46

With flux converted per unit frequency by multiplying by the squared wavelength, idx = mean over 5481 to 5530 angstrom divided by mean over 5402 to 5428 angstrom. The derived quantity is 1.0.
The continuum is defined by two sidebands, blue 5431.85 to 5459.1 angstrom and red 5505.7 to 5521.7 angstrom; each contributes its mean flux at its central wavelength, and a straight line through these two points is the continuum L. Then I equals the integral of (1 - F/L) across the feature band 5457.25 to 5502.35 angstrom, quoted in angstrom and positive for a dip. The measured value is 0.43 angstrom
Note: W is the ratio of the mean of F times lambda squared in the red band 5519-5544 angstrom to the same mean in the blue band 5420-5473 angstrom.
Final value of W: 1.0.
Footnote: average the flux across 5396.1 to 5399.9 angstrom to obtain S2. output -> 10.2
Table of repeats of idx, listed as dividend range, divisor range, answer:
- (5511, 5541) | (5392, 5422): 1.06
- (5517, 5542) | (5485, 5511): 1.03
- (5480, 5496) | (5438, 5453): 0.98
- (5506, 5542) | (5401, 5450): 1.03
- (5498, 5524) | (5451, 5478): 1.04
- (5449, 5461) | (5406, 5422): 0.98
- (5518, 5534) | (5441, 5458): 1.04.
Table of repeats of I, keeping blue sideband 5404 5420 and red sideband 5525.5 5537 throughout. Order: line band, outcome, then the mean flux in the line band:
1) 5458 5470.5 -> 0.5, 10.1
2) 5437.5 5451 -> -0.3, 10.7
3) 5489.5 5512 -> 0.8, 10.3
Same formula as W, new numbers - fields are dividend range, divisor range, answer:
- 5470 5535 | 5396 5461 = 1.03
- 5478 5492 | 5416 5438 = 1.00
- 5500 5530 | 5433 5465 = 1.02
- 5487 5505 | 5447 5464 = 1.04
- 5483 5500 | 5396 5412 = 1.06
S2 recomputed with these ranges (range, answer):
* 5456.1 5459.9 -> 10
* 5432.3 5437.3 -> 10.1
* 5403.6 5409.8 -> 9.79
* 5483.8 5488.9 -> 10.3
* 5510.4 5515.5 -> 10.3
